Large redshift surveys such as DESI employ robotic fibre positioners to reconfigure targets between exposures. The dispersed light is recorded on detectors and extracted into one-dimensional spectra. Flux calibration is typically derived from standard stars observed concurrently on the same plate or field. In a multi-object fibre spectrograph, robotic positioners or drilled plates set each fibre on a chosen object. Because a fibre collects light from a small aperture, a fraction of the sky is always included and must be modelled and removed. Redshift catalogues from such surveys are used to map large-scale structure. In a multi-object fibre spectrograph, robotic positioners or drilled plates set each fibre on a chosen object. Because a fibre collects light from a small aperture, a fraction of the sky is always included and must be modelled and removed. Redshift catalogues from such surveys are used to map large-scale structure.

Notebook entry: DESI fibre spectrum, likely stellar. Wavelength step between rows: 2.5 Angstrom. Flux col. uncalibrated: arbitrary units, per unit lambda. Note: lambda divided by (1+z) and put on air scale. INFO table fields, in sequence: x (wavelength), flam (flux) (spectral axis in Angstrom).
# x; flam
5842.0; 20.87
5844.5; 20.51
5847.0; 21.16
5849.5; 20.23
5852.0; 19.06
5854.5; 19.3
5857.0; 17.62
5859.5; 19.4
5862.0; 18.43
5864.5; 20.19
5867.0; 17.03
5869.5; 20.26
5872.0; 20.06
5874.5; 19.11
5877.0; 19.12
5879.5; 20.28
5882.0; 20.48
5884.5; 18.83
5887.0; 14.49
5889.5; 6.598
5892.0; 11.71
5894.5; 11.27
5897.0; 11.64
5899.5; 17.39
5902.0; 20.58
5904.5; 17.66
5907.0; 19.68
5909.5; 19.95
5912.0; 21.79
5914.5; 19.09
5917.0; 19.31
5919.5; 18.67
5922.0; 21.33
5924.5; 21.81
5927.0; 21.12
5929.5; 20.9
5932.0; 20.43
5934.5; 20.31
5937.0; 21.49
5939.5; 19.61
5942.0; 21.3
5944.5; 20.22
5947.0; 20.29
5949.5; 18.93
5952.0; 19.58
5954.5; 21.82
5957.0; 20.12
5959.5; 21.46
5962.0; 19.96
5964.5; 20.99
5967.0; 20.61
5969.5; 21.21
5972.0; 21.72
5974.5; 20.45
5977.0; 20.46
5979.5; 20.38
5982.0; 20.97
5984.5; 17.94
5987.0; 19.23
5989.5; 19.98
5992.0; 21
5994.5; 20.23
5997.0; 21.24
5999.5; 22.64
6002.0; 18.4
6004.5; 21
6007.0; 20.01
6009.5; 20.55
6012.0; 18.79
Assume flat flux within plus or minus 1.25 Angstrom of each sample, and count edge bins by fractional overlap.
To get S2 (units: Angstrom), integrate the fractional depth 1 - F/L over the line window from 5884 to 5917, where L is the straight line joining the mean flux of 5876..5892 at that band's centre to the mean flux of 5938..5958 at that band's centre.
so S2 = 2.1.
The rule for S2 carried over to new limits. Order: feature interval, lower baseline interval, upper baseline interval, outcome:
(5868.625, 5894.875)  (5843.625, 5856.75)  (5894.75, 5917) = 3.15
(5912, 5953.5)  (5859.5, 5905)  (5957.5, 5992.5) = -3.23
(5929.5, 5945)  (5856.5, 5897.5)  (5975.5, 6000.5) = -1.48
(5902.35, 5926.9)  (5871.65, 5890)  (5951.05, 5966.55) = -1.32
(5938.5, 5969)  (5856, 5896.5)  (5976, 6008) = -1.94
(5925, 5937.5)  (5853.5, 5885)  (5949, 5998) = -0.57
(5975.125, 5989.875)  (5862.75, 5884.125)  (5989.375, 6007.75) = 0.45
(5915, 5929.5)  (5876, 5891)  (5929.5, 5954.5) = -1.03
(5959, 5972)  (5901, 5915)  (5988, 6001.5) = -0.25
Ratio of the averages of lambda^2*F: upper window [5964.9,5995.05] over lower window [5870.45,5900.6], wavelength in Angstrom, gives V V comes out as 1.32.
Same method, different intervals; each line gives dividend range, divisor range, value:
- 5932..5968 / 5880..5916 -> 1.25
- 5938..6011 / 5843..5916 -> 1.17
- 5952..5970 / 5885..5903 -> 1.57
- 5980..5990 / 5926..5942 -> 0.96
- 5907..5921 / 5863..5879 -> 1.04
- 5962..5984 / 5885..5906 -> 1.50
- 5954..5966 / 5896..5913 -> 1.15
